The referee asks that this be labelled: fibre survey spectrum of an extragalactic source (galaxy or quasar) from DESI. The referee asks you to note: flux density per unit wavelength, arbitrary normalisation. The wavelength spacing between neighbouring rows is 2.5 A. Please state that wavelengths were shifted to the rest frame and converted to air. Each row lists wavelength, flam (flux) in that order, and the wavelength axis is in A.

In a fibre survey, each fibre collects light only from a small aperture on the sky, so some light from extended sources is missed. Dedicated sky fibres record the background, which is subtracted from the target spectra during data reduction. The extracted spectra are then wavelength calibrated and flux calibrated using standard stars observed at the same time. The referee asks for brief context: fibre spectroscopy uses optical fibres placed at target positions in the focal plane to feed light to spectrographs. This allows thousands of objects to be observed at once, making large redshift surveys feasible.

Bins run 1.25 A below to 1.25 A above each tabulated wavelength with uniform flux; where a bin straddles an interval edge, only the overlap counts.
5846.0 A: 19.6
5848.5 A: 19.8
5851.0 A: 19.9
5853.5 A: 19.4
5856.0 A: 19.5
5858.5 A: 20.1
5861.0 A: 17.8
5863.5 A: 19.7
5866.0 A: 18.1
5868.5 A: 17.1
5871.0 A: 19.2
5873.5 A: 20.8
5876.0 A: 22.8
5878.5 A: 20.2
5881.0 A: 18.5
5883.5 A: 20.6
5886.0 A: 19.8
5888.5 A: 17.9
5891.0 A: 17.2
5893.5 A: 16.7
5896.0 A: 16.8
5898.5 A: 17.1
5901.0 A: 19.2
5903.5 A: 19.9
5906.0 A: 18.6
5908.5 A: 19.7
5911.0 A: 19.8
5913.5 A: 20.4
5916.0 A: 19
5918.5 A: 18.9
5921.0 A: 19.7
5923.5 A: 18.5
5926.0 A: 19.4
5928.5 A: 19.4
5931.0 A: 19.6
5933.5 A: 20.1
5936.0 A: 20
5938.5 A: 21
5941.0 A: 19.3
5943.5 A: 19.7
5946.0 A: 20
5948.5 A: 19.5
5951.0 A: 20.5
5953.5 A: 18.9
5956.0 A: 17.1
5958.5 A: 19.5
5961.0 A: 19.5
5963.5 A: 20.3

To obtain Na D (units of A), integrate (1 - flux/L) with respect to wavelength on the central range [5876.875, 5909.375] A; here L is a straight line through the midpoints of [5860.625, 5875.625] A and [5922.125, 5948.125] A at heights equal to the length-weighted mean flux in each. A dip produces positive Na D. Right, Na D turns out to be 1.1 A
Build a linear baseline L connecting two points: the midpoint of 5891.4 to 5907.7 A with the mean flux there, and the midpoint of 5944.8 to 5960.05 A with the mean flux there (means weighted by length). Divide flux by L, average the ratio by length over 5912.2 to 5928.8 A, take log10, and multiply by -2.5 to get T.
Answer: -0.05 mag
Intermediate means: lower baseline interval 18.1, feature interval 19.3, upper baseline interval 19.3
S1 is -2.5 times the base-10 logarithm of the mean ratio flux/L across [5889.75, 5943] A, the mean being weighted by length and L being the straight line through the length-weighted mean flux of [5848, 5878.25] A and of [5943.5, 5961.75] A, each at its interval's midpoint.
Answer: 0.02 mag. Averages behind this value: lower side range 19.5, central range 19.1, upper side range 19.3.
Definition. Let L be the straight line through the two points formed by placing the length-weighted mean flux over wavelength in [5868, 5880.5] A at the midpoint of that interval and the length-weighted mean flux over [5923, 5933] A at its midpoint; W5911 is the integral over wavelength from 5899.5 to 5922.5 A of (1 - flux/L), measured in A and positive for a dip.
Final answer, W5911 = 0.2 A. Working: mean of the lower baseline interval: 20.1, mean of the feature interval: 19.4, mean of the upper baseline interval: 19.3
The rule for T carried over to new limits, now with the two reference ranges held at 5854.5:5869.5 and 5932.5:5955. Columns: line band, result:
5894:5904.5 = 0.067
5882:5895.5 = 0.044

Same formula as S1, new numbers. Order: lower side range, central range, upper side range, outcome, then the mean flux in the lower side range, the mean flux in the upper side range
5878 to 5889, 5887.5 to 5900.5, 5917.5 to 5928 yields 0.13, 19.4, 19.1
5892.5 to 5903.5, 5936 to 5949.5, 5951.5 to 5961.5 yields -0.08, 17.7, 18.8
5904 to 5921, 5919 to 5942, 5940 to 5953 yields 0.00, 19.4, 19.8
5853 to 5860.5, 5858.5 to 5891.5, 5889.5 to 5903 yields -0.04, 19.5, 17.5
